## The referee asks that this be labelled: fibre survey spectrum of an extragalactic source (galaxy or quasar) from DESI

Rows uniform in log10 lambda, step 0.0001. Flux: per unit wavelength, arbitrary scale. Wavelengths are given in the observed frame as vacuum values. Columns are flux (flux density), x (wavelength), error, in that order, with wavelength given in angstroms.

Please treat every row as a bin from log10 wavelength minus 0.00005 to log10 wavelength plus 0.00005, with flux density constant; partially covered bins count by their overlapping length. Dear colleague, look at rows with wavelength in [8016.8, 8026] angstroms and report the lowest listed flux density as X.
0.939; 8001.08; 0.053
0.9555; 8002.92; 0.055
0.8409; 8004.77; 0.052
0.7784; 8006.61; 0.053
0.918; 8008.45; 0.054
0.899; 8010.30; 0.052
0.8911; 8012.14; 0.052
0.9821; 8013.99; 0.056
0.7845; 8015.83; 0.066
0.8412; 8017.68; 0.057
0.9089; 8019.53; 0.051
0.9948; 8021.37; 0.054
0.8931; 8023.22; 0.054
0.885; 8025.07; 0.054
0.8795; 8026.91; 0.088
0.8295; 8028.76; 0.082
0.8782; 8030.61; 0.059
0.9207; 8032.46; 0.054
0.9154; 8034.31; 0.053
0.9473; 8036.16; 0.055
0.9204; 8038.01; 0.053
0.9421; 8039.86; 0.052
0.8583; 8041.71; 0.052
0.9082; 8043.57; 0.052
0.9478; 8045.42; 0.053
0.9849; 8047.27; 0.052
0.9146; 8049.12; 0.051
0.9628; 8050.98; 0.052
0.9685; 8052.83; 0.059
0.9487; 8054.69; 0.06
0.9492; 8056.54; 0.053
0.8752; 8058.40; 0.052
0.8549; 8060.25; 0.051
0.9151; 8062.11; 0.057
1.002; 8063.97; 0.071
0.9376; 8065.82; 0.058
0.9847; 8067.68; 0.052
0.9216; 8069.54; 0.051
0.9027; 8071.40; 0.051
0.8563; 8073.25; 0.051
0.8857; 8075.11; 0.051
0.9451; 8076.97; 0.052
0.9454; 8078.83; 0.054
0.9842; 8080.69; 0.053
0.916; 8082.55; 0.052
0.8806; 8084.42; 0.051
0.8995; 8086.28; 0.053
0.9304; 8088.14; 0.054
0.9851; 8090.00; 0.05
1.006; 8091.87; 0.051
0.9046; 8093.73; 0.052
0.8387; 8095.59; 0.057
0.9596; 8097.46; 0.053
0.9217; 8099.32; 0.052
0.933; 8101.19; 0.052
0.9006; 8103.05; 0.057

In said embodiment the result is 0.8412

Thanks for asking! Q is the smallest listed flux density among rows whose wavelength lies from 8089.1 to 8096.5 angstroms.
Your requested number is 0.8387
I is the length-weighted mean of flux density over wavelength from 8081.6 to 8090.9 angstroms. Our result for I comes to 0.922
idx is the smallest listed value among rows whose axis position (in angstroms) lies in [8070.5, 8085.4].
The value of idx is 0.8563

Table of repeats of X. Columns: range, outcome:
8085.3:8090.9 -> 0.8995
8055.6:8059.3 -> 0.8752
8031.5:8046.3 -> 0.8583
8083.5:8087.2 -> 0.8806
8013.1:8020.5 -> 0.7845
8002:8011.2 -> 0.7784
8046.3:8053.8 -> 0.9146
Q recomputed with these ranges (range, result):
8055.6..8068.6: 0.8549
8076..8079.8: 0.9451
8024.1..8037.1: 0.8295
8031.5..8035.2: 0.9154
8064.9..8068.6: 0.9376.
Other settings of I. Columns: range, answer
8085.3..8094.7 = 0.945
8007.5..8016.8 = 0.894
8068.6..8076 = 0.892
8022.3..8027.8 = 0.887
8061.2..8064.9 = 0.96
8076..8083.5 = 0.946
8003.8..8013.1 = 0.866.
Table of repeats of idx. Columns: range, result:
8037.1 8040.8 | 0.9204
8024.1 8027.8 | 0.8795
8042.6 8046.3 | 0.9082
